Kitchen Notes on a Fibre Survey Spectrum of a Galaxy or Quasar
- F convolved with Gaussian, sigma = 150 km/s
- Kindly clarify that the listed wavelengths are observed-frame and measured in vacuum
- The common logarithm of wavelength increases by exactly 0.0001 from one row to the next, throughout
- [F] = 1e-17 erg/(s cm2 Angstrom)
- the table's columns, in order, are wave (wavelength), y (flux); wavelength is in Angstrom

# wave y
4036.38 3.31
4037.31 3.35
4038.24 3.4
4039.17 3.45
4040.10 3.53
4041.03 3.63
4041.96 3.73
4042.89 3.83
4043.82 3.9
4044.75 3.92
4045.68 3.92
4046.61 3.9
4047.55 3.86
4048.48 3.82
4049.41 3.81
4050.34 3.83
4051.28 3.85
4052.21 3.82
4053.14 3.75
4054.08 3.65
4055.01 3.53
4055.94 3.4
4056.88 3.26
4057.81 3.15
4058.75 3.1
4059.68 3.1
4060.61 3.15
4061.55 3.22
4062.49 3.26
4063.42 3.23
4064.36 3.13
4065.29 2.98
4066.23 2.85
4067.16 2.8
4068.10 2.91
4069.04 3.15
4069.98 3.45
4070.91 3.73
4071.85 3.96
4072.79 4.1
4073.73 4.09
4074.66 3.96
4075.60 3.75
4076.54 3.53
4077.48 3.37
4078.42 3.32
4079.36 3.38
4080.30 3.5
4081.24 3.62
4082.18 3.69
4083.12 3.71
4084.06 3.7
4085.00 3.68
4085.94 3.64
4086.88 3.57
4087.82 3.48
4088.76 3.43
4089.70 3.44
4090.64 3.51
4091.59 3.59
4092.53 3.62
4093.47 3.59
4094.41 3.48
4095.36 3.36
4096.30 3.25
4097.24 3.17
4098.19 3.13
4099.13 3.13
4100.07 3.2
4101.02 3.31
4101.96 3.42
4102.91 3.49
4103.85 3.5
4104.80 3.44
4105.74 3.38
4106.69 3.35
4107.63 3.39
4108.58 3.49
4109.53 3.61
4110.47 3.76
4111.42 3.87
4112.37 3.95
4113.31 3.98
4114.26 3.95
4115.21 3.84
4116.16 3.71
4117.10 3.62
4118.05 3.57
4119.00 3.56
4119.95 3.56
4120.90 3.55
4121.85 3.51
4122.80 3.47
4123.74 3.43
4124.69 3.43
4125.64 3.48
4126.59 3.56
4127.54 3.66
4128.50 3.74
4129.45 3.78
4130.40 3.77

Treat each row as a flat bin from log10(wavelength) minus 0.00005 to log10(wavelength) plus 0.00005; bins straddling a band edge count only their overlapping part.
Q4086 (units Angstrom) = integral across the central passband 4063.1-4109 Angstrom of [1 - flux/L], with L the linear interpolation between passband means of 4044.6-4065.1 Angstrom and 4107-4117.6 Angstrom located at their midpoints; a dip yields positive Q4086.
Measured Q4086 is 2.4 Angstrom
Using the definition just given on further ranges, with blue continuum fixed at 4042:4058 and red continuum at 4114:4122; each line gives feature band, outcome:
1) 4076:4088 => 0.4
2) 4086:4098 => 0.7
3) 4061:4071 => 1.6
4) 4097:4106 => 0.9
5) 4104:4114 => 0.1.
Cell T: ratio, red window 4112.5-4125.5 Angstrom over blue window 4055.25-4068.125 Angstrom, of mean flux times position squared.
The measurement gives 1.20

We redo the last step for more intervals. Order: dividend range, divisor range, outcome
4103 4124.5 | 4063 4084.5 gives 1.06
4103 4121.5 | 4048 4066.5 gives 1.10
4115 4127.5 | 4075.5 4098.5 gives 1.03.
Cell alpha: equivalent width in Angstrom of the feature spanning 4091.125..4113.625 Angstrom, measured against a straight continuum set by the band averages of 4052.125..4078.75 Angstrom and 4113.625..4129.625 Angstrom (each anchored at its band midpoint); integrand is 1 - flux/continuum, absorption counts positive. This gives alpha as 0.4 Angstrom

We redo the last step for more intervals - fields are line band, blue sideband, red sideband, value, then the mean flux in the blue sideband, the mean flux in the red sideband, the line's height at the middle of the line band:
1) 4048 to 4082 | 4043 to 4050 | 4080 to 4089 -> 2.6 Angstrom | 3.87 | 3.61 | 3.75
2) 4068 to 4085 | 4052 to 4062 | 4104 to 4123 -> -0.8 Angstrom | 3.36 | 3.63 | 3.46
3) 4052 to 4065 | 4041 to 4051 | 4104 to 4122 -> 1.6 Angstrom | 3.84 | 3.63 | 3.8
